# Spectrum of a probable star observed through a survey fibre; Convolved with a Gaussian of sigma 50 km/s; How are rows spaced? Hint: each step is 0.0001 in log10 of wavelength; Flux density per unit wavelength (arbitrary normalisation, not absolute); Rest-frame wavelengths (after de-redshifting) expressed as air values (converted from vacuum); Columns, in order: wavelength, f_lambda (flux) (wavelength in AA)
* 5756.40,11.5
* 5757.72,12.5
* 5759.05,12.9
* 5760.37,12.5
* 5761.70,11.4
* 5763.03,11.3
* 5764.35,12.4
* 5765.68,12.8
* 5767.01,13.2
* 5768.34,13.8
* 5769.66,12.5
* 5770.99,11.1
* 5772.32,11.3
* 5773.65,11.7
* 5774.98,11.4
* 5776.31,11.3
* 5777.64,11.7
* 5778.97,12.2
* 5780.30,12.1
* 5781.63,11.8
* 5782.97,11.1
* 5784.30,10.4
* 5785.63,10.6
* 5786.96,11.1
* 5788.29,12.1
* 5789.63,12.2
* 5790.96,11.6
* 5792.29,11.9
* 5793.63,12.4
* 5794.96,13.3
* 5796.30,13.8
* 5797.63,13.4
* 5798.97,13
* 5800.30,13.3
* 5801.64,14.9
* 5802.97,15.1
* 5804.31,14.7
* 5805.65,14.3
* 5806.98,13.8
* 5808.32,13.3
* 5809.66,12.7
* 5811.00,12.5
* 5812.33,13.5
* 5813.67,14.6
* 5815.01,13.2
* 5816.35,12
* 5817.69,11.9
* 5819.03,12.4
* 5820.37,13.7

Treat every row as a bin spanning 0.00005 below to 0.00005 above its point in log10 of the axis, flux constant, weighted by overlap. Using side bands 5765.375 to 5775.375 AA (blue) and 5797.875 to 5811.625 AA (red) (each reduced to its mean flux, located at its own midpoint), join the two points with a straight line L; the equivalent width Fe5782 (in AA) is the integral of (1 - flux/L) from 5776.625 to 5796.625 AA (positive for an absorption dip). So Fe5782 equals 1.7 AA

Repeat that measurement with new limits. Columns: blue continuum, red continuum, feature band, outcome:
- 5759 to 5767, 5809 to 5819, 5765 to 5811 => 0.1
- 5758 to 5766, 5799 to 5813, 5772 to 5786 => 1.5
